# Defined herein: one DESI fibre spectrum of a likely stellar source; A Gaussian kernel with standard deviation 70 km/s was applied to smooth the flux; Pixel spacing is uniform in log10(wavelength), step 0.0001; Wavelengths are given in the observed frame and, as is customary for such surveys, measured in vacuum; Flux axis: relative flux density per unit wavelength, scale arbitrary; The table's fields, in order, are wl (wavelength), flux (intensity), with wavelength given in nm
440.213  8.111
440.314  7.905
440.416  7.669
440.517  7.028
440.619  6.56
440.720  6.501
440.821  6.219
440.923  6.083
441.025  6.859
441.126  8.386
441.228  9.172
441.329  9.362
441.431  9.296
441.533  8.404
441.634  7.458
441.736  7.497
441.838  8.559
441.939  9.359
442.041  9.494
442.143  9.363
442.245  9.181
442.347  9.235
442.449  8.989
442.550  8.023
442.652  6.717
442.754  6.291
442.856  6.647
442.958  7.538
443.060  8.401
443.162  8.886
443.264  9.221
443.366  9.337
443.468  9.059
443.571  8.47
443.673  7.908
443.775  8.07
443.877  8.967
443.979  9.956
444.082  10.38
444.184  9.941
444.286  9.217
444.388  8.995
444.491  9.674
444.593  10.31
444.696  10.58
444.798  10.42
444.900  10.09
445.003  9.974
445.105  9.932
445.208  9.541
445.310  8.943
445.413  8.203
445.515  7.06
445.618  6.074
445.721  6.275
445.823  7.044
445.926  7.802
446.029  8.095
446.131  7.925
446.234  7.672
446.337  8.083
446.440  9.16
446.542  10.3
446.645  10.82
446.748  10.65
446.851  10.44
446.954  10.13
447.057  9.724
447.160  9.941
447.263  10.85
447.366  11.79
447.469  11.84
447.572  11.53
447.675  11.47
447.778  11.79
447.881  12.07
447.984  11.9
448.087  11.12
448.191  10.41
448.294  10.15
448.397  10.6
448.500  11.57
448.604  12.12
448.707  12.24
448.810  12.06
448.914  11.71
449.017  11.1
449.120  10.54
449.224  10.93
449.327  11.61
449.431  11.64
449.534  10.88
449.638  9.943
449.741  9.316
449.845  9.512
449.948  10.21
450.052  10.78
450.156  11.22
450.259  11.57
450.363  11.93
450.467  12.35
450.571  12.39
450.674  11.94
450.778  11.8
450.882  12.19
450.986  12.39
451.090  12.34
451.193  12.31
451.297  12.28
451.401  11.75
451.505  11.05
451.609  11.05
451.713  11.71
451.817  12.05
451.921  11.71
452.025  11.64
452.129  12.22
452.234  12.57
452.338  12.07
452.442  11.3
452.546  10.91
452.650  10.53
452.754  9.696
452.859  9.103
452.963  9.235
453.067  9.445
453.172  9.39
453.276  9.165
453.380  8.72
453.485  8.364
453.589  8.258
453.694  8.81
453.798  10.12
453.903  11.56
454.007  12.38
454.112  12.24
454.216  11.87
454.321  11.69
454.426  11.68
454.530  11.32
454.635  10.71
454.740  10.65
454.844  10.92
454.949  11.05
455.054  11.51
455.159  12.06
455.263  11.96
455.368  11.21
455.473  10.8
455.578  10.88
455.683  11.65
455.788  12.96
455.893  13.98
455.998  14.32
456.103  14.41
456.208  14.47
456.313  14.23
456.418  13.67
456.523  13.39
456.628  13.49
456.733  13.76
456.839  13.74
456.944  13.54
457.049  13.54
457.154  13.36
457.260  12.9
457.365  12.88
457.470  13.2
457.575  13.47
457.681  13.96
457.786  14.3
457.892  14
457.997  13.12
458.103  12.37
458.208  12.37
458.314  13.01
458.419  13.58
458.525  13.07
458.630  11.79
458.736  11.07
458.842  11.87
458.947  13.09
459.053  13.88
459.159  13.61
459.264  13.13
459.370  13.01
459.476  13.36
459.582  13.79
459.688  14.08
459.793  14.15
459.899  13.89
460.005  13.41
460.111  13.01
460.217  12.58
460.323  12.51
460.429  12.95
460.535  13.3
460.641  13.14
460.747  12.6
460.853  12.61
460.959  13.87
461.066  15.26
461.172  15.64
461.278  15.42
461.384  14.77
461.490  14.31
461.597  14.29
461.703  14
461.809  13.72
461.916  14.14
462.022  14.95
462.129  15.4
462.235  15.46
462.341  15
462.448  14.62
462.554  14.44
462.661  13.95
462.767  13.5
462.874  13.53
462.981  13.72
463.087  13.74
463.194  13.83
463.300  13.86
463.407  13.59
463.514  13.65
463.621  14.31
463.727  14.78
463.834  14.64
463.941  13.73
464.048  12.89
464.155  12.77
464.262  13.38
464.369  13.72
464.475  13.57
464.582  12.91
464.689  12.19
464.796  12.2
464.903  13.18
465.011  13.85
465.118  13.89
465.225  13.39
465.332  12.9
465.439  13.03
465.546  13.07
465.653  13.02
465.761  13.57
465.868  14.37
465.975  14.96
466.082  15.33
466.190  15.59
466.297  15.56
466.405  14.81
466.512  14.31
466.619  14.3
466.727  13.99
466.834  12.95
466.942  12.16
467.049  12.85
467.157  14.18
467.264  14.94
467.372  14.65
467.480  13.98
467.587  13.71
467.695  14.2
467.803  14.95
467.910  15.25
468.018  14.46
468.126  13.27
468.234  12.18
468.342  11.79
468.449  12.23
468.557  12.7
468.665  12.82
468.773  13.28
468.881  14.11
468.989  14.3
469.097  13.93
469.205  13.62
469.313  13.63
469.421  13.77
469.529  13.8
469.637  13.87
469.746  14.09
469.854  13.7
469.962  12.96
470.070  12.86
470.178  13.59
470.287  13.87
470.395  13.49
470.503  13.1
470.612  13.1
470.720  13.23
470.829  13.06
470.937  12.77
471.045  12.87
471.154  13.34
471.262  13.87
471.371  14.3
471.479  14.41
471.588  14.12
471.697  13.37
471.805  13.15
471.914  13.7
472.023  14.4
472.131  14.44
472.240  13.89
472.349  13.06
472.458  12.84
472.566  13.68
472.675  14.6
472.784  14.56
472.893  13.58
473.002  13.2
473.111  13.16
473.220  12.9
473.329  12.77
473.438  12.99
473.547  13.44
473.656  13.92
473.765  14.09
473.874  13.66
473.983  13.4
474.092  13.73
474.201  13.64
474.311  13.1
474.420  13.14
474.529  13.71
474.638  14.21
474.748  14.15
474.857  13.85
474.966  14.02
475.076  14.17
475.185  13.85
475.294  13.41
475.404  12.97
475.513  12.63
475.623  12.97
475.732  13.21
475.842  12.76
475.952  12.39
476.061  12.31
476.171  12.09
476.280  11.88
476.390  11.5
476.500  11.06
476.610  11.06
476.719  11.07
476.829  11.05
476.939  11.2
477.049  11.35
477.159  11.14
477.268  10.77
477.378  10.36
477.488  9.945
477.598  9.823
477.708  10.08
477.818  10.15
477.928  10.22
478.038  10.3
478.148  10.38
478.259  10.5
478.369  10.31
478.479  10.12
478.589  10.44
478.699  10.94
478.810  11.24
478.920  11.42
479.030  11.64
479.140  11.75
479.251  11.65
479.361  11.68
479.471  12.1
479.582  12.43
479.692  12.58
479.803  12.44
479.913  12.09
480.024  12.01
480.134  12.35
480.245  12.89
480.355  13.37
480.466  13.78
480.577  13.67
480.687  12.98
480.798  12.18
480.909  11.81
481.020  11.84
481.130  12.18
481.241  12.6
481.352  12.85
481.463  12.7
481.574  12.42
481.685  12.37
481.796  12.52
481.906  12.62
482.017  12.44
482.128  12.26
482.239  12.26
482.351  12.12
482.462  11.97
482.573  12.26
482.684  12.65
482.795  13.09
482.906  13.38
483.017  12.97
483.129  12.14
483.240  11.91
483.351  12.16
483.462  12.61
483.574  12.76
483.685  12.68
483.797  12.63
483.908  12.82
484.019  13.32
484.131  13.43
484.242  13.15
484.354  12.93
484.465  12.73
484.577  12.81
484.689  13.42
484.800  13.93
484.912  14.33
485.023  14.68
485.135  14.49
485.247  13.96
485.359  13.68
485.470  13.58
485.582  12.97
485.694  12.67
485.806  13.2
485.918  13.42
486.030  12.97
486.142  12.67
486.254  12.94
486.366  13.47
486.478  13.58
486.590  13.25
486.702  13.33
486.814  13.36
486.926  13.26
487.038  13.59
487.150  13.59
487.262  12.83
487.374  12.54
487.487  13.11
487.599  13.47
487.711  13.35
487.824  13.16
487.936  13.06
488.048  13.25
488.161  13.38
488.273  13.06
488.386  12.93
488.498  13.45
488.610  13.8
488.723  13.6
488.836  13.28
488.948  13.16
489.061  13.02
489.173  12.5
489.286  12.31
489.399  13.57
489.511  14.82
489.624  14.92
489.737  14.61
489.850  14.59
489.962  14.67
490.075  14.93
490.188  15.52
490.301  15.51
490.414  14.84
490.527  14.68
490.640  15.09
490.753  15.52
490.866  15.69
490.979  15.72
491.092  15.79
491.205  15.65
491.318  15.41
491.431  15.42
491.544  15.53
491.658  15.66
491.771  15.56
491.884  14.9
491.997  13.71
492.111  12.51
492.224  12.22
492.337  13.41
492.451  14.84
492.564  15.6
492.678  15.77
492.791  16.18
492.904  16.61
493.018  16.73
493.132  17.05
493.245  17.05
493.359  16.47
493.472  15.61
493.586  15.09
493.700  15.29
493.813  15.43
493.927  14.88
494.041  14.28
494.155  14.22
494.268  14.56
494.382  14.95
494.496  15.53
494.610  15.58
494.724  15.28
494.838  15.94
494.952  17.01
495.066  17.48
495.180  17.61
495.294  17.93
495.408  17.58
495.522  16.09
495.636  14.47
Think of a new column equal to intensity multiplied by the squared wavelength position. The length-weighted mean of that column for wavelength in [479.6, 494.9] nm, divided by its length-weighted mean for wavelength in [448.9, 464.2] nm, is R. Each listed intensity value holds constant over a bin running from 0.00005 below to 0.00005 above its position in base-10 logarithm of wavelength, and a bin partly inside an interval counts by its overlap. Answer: 1.25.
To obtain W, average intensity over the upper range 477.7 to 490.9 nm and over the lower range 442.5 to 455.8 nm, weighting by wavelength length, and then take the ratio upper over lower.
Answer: 1.25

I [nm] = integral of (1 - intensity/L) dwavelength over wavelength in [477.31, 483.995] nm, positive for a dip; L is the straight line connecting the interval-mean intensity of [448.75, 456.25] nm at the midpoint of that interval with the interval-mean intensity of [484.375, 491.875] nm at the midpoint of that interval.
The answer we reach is 0.71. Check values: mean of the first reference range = 11.3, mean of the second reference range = 13.9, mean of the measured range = 12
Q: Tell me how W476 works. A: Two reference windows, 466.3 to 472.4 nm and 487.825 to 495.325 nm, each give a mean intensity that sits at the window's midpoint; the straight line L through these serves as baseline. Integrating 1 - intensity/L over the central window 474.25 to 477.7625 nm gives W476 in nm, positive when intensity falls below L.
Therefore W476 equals 0.45 nm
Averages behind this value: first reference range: 13.7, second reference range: 14.9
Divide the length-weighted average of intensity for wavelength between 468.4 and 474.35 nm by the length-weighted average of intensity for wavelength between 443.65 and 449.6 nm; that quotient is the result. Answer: 1.4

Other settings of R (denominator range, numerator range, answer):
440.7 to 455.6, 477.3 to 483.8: 1.36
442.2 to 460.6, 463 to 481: 1.28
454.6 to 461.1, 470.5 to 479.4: 1.04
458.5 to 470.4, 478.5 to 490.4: 1.03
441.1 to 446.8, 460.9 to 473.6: 1.74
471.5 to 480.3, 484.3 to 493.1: 1.19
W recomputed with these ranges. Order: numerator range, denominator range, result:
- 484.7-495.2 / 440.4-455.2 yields 1.45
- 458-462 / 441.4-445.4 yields 1.51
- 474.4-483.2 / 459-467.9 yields 0.87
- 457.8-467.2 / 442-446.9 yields 1.55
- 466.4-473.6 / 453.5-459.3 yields 1.09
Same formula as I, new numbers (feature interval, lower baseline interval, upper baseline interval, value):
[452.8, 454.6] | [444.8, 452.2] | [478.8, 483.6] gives 0.116 nm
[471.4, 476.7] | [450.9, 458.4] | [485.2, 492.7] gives -0.097 nm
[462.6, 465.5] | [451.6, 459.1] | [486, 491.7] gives -0.236 nm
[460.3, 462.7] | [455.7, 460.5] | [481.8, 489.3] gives -0.166 nm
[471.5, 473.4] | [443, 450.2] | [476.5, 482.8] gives -0.386 nm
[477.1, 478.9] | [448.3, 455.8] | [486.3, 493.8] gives 0.393 nm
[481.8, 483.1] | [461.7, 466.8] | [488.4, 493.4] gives 0.178 nm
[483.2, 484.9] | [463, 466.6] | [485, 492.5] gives 0.118 nm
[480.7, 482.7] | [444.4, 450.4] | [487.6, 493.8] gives 0.199 nm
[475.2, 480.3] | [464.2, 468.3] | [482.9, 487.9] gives 0.729 nm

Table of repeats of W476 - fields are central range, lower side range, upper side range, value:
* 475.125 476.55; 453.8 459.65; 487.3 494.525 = 0.12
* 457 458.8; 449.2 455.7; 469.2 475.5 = -0.20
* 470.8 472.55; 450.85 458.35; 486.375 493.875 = -0.07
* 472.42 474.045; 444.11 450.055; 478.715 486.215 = -0.20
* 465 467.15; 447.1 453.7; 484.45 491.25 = -0.30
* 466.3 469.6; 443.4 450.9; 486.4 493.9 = -0.41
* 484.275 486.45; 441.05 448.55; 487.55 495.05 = 0.10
